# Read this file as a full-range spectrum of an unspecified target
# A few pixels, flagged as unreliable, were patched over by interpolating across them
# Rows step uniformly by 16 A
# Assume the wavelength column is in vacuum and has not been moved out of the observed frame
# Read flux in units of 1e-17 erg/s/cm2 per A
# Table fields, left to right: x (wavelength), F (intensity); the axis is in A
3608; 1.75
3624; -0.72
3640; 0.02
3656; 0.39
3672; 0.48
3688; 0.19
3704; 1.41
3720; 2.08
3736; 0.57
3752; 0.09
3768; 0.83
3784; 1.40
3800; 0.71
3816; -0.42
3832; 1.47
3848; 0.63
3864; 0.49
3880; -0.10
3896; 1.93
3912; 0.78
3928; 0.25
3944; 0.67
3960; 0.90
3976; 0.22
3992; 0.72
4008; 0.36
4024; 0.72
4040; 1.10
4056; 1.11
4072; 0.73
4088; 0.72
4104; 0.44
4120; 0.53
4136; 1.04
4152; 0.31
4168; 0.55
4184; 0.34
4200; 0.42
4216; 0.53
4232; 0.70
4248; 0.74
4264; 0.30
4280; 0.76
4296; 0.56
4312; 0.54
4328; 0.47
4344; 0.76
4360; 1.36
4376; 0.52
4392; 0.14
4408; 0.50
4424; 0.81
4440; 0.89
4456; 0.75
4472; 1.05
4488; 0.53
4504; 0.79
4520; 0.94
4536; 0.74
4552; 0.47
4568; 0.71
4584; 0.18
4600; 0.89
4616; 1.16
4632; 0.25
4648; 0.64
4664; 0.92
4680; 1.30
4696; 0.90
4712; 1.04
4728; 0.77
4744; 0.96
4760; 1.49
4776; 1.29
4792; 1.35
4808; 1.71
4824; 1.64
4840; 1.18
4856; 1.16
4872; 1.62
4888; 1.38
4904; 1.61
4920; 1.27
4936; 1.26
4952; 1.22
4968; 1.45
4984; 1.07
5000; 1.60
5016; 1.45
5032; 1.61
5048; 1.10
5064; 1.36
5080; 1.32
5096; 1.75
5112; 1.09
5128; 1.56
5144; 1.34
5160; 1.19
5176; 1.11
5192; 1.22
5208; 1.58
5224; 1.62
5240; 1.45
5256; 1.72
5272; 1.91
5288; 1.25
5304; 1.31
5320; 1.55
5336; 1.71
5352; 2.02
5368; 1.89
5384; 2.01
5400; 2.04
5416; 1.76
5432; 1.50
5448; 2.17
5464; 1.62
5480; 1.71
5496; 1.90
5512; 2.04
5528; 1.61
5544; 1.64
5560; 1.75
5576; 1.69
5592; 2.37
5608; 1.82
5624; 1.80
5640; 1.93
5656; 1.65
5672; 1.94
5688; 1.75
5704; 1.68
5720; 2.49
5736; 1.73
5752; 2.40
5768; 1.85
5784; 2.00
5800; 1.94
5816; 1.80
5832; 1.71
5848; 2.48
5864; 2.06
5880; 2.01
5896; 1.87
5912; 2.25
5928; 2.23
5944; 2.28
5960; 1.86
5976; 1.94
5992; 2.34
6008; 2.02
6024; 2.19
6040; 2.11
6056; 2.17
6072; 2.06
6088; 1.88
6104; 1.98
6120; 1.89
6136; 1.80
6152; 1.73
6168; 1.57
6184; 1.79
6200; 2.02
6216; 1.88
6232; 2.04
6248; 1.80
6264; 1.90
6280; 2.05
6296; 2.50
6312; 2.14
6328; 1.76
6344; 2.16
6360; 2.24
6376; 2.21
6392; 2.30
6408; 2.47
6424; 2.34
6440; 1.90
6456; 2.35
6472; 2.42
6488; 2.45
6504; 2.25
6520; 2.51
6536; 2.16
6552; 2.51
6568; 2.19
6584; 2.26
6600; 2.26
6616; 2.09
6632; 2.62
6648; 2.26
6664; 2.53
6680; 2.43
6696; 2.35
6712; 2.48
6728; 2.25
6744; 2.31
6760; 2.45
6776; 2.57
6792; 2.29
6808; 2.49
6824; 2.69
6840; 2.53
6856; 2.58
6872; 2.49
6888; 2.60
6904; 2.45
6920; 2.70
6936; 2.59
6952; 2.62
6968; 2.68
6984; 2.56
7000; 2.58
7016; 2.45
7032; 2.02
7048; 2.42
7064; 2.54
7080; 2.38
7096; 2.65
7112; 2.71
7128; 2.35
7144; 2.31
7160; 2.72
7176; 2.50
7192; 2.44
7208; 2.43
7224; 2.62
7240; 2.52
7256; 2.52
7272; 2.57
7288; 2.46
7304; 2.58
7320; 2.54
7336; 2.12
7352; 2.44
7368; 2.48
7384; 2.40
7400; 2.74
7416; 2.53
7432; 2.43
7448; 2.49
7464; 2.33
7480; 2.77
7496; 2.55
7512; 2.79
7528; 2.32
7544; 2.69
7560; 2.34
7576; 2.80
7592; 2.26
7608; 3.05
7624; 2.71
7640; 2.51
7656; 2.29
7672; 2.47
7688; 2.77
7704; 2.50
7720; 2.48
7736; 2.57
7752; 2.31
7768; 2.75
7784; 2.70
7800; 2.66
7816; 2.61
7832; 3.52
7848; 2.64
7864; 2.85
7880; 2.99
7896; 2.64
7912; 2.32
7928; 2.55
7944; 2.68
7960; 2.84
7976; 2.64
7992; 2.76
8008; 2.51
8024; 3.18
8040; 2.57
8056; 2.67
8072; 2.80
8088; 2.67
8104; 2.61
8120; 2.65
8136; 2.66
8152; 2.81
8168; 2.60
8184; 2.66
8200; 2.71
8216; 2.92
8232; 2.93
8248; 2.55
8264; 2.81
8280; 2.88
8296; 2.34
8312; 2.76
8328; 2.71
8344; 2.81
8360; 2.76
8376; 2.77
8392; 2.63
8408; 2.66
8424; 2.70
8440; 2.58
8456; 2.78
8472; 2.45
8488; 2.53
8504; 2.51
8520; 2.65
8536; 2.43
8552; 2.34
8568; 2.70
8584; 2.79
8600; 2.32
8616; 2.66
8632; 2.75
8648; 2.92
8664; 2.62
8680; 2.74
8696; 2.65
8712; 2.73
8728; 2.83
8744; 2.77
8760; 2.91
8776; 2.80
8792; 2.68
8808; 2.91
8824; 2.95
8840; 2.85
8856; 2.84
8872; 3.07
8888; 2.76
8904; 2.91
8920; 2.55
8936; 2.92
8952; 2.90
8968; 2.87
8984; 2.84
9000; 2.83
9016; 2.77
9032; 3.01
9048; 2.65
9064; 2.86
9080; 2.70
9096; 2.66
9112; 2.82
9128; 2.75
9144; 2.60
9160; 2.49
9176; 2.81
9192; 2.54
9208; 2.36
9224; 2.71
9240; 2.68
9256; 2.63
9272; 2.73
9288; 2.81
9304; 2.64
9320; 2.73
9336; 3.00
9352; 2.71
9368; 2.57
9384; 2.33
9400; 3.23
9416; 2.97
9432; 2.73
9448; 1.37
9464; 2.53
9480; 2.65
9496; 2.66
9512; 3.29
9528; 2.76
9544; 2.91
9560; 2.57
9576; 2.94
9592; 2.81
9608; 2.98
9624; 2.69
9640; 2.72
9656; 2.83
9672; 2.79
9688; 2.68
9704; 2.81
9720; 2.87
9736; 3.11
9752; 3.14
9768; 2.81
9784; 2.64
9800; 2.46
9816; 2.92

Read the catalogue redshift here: 0.19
